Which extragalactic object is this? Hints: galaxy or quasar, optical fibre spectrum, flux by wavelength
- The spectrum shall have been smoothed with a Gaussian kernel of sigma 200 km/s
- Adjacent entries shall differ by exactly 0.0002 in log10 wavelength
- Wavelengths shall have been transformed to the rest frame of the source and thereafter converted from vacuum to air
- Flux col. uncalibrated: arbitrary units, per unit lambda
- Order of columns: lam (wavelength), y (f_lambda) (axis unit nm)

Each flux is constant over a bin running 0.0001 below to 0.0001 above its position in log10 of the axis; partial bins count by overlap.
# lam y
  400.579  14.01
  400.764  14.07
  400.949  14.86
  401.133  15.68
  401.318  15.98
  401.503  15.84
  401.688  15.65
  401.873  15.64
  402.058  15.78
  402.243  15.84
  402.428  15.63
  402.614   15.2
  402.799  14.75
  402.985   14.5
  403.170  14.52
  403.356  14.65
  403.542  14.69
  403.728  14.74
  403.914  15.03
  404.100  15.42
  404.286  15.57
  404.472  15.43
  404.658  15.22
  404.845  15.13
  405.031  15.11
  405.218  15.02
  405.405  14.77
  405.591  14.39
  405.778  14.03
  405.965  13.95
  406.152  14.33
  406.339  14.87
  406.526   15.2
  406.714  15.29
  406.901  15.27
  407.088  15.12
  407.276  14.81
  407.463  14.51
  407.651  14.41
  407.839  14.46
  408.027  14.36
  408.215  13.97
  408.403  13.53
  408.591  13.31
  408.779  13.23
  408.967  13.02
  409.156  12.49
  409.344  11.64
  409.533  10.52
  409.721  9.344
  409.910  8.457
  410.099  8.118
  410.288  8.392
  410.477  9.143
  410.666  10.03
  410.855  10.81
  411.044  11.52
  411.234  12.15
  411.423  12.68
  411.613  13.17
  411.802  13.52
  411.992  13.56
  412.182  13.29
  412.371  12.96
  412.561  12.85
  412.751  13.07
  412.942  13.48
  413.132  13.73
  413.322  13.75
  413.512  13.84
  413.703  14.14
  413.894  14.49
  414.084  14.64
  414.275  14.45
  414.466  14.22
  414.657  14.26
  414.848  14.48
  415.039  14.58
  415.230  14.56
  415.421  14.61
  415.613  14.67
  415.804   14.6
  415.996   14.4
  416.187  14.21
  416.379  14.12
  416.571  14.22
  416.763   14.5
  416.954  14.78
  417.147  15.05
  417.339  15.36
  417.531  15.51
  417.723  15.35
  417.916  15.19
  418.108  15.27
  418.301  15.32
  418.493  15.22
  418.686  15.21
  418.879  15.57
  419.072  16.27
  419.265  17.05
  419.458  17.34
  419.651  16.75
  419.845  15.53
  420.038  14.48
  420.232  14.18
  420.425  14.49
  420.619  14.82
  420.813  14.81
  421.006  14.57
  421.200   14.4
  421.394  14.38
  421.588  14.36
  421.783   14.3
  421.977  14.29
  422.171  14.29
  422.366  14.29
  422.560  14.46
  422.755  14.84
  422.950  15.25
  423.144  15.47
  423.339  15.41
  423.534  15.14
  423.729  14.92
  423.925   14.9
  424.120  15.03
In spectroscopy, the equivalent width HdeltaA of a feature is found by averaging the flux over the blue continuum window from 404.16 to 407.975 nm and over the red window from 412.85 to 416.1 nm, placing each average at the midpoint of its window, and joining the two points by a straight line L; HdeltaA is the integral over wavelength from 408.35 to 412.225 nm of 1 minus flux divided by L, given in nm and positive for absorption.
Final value 0.82 nm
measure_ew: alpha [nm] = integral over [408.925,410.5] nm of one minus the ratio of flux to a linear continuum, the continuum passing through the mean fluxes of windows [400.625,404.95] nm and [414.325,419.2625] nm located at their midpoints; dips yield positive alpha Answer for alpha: 0.521 nm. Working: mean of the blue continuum 15.2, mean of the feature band 10.1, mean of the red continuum 14.9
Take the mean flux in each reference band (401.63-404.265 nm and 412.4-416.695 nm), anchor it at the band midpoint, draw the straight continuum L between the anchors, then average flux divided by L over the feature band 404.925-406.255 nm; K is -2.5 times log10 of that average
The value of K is 0.03 mag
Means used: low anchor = 15.2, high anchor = 14.1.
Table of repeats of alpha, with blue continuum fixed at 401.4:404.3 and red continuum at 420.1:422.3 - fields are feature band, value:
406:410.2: 0.51 nm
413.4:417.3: 0.06 nm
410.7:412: 0.22 nm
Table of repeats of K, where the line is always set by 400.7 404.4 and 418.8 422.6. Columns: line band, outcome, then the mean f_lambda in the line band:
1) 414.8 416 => 0.038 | 14.6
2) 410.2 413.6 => 0.221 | 12.3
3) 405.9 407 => 0.024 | 14.8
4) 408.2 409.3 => 0.155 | 13.1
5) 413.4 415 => 0.058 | 14.3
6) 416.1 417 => 0.054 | 14.4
